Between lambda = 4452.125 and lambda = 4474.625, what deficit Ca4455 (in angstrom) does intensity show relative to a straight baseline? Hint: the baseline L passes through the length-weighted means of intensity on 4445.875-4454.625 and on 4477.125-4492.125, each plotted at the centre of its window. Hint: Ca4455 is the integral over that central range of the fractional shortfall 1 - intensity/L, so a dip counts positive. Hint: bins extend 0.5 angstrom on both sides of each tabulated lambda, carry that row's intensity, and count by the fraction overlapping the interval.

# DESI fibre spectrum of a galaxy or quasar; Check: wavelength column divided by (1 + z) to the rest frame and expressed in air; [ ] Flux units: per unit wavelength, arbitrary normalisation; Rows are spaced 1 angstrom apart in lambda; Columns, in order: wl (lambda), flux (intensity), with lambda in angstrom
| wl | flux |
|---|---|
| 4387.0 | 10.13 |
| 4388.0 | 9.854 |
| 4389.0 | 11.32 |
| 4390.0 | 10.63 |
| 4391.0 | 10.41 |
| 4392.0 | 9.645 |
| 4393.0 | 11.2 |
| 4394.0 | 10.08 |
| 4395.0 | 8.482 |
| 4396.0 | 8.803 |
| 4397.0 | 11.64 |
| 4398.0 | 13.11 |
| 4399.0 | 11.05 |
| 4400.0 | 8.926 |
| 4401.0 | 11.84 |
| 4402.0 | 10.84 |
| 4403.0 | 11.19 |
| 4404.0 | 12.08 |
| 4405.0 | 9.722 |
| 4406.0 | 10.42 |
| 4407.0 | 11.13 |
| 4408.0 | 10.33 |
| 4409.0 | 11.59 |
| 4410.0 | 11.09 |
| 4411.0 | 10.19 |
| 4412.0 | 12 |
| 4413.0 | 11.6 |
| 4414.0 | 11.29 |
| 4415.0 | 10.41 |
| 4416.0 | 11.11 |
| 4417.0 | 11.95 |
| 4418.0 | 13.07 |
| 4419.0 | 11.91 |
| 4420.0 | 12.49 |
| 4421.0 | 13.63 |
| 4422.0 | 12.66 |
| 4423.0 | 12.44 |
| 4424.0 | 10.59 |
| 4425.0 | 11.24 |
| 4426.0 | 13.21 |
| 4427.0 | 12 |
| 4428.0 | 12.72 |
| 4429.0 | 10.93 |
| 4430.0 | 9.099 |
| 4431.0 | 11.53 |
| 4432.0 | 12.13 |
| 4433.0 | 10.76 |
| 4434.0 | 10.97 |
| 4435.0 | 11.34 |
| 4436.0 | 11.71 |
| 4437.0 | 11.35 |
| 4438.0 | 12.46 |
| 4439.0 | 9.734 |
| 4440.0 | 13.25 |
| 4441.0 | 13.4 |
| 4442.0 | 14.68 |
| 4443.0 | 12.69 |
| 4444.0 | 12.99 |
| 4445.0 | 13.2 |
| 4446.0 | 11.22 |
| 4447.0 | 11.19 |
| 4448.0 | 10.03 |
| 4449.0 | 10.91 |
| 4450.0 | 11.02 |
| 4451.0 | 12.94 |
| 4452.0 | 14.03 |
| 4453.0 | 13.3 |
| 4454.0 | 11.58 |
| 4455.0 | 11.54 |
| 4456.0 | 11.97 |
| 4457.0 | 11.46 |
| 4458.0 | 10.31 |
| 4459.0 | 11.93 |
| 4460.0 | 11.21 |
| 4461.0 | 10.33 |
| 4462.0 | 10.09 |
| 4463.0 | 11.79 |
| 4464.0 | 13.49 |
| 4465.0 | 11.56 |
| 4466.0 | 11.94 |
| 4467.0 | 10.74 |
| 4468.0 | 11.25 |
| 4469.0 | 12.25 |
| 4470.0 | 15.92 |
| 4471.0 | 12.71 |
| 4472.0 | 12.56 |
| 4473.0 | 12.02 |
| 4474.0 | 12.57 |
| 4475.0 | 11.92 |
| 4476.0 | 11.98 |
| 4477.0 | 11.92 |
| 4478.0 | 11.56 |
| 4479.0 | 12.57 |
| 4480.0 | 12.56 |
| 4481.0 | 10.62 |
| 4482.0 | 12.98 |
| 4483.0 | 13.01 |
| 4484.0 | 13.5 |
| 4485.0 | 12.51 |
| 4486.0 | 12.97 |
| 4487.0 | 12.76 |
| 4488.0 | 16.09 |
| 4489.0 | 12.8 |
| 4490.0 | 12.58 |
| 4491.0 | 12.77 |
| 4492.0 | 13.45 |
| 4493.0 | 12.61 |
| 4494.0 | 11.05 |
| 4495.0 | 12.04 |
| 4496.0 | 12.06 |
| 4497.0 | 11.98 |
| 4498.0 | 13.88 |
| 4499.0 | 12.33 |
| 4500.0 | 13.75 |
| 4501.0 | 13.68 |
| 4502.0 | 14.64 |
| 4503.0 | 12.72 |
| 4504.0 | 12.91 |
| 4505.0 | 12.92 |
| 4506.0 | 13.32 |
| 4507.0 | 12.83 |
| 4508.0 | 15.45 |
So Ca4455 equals 0.4 angstrom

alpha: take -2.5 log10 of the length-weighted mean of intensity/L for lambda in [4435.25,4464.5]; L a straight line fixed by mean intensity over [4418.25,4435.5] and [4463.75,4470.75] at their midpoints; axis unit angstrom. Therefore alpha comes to 0.02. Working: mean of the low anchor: 11.8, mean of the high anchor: 12.4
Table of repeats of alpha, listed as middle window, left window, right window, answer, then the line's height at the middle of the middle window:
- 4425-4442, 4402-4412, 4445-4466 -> -0.04 mag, 11.3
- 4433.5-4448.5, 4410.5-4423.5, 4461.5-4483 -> 0.00 mag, 12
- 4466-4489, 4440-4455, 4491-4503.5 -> 0.01 mag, 12.7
